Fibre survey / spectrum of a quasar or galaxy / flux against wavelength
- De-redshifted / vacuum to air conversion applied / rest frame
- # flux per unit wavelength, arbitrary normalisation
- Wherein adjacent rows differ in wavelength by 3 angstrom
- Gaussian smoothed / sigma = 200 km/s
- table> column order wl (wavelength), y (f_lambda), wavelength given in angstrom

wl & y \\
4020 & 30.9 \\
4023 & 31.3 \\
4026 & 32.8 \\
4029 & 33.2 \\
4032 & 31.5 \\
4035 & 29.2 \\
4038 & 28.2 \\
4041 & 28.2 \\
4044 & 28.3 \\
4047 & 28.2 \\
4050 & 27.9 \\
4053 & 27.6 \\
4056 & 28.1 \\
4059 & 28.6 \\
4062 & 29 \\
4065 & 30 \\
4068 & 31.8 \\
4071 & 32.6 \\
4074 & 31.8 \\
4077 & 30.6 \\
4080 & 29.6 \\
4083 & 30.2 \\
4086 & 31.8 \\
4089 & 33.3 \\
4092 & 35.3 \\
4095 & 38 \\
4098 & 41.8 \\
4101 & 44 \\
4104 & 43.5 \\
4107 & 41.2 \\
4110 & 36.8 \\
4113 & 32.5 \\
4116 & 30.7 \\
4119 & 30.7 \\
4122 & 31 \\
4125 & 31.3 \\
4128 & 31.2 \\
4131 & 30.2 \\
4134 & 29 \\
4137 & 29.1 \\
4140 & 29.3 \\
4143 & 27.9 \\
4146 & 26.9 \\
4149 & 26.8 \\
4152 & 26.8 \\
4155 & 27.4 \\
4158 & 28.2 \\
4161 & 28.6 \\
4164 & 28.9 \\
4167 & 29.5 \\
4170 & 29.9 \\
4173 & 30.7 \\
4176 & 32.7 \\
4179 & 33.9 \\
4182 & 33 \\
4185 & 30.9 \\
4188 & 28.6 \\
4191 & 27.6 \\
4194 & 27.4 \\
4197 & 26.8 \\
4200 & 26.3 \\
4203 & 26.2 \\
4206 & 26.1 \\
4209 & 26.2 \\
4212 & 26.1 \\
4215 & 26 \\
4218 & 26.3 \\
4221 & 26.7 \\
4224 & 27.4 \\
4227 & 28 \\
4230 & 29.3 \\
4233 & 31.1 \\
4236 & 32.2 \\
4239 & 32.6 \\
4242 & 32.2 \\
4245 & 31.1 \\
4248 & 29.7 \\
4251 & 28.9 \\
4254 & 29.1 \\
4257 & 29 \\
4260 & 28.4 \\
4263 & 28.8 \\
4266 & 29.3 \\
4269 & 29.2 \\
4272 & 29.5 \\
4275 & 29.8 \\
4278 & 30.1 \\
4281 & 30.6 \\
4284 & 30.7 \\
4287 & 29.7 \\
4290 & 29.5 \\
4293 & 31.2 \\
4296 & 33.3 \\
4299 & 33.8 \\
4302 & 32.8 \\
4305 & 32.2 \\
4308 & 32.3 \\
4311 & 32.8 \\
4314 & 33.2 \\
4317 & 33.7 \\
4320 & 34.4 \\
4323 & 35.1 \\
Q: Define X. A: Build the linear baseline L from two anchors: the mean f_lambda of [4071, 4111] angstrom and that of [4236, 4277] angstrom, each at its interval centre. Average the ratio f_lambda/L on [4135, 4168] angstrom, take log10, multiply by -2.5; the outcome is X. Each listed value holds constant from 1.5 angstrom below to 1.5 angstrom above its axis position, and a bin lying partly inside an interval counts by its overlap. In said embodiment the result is 0.20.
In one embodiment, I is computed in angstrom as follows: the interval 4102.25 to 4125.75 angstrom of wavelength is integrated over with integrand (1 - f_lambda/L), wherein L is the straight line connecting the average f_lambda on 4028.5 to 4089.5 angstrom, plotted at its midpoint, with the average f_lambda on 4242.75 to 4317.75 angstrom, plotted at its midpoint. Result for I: -3.8 angstrom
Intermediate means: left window 29.9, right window 30.7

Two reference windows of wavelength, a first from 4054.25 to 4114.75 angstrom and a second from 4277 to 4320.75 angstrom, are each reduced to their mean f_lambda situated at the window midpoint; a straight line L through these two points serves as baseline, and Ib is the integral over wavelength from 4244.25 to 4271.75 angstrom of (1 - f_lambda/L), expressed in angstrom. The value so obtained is 2.7 angstrom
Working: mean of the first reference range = 34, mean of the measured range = 29.2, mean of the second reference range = 32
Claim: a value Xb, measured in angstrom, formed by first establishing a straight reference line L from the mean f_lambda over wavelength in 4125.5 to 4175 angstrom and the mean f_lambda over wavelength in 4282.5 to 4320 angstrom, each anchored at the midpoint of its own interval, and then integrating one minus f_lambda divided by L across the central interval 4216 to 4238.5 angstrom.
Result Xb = 1.3 angstrom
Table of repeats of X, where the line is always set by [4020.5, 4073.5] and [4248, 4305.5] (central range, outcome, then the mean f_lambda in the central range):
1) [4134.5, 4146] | 0.05 mag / 28.5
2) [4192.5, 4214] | 0.14 mag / 26.4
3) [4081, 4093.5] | -0.09 mag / 32.5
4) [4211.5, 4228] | 0.13 mag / 26.8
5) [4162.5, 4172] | 0.02 mag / 29.5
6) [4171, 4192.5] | -0.03 mag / 31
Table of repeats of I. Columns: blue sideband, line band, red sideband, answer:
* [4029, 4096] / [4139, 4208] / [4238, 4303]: 3.9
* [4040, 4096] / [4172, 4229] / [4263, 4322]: 5.2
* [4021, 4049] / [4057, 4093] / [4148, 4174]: -1.9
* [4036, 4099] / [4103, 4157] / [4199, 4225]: -3.9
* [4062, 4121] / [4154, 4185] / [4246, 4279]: 1.6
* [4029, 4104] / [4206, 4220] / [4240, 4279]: 1.9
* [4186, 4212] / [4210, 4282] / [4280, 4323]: 0.4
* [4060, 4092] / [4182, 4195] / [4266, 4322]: 0.9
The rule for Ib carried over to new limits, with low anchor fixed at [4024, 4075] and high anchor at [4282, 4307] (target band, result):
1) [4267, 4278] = 0.7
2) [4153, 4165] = 1.0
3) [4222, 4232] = 0.9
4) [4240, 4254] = 0.4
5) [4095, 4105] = -4.0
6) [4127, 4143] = 0.5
